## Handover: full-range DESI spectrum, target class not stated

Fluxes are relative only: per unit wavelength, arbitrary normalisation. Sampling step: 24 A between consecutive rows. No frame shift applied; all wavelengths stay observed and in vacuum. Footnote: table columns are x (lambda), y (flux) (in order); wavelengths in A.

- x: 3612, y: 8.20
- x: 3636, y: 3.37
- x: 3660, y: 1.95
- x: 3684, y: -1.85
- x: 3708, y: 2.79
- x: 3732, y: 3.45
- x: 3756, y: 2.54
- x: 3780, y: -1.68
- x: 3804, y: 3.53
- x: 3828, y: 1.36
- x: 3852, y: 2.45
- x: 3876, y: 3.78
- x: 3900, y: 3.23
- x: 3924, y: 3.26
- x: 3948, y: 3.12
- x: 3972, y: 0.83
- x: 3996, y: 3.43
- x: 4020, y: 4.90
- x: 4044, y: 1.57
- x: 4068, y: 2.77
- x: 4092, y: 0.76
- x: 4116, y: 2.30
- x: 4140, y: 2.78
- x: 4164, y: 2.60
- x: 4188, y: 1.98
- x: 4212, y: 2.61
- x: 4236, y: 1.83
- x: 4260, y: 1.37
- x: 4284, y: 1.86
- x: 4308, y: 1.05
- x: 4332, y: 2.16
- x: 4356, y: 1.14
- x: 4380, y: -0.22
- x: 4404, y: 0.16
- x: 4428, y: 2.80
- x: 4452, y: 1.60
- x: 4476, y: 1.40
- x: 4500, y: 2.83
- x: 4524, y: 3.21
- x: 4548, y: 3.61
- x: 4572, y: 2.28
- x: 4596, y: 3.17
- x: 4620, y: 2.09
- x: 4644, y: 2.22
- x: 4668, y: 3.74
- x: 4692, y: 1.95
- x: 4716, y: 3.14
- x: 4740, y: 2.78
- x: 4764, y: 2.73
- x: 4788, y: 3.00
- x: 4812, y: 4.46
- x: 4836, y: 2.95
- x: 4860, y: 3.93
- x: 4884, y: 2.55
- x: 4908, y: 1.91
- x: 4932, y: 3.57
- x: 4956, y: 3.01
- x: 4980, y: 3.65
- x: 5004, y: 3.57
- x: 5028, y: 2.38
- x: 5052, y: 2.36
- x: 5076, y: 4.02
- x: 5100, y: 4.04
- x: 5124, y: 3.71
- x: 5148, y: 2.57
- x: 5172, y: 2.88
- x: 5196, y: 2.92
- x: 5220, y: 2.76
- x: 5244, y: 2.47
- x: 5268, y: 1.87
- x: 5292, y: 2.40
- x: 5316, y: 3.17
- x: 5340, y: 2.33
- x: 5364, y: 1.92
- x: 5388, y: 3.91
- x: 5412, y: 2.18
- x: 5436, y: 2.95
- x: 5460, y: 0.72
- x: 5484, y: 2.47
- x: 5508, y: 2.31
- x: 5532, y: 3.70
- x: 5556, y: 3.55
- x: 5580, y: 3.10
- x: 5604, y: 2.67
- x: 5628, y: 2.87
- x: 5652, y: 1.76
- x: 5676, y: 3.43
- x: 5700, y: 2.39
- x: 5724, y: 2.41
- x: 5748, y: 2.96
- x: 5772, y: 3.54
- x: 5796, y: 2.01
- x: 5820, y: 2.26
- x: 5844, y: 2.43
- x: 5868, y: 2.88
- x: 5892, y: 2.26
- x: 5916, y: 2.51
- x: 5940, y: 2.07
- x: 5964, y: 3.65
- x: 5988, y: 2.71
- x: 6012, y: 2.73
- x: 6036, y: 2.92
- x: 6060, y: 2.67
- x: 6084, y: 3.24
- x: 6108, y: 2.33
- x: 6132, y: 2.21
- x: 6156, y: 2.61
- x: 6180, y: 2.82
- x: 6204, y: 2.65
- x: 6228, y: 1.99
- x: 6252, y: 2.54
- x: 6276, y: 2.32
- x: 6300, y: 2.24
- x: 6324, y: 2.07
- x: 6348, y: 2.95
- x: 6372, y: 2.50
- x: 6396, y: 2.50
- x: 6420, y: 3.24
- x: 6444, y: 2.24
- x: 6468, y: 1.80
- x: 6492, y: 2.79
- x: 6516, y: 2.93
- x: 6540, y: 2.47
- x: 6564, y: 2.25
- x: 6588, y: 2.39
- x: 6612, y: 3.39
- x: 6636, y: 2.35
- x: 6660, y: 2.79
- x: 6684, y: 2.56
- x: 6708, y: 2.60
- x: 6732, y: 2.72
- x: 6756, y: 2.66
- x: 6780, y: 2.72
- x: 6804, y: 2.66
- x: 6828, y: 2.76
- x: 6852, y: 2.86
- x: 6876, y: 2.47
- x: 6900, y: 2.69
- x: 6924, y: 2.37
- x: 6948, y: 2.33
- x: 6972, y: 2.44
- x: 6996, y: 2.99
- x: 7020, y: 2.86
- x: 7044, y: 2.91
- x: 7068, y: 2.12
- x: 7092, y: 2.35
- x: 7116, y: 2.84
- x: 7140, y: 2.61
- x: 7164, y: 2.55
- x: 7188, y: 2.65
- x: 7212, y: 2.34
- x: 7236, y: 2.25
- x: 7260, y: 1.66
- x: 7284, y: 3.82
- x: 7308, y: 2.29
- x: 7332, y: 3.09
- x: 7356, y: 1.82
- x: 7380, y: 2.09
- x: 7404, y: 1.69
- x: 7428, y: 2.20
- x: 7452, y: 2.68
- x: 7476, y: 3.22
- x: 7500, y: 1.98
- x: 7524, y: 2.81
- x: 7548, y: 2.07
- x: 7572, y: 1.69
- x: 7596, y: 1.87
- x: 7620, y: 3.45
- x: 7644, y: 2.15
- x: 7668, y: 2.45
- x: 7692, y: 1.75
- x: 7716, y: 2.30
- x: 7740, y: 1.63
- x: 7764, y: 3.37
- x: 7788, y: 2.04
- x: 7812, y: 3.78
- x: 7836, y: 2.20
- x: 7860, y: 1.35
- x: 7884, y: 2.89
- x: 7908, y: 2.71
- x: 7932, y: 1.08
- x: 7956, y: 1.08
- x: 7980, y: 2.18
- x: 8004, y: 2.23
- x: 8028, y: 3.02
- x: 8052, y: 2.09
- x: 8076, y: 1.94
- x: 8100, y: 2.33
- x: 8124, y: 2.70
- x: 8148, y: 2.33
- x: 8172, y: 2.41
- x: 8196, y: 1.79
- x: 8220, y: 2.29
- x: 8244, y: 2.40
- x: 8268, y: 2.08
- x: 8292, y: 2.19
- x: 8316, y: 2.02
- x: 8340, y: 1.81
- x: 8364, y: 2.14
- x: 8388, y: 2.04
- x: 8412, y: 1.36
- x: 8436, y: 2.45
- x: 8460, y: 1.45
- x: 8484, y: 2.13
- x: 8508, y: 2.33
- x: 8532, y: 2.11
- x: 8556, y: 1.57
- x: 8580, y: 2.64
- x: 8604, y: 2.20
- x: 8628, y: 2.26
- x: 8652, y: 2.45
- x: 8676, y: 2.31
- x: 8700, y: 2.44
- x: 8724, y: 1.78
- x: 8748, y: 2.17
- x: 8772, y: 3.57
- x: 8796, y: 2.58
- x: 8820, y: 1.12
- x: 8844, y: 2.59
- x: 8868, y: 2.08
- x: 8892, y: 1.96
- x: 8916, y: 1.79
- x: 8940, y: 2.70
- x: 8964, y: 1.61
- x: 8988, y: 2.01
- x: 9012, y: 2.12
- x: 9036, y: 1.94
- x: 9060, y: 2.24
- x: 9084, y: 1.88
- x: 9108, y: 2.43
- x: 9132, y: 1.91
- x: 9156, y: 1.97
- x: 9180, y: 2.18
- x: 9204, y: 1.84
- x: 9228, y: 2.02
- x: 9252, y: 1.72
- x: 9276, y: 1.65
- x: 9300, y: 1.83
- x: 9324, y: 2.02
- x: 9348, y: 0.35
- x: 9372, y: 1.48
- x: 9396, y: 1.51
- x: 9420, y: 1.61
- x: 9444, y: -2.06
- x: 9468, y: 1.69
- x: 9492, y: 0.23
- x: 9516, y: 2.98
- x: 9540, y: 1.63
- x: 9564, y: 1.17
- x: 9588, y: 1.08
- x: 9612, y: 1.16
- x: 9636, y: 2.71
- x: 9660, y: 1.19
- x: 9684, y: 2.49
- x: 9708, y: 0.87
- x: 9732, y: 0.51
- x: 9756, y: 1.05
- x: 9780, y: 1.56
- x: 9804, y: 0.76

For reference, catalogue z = 0.191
